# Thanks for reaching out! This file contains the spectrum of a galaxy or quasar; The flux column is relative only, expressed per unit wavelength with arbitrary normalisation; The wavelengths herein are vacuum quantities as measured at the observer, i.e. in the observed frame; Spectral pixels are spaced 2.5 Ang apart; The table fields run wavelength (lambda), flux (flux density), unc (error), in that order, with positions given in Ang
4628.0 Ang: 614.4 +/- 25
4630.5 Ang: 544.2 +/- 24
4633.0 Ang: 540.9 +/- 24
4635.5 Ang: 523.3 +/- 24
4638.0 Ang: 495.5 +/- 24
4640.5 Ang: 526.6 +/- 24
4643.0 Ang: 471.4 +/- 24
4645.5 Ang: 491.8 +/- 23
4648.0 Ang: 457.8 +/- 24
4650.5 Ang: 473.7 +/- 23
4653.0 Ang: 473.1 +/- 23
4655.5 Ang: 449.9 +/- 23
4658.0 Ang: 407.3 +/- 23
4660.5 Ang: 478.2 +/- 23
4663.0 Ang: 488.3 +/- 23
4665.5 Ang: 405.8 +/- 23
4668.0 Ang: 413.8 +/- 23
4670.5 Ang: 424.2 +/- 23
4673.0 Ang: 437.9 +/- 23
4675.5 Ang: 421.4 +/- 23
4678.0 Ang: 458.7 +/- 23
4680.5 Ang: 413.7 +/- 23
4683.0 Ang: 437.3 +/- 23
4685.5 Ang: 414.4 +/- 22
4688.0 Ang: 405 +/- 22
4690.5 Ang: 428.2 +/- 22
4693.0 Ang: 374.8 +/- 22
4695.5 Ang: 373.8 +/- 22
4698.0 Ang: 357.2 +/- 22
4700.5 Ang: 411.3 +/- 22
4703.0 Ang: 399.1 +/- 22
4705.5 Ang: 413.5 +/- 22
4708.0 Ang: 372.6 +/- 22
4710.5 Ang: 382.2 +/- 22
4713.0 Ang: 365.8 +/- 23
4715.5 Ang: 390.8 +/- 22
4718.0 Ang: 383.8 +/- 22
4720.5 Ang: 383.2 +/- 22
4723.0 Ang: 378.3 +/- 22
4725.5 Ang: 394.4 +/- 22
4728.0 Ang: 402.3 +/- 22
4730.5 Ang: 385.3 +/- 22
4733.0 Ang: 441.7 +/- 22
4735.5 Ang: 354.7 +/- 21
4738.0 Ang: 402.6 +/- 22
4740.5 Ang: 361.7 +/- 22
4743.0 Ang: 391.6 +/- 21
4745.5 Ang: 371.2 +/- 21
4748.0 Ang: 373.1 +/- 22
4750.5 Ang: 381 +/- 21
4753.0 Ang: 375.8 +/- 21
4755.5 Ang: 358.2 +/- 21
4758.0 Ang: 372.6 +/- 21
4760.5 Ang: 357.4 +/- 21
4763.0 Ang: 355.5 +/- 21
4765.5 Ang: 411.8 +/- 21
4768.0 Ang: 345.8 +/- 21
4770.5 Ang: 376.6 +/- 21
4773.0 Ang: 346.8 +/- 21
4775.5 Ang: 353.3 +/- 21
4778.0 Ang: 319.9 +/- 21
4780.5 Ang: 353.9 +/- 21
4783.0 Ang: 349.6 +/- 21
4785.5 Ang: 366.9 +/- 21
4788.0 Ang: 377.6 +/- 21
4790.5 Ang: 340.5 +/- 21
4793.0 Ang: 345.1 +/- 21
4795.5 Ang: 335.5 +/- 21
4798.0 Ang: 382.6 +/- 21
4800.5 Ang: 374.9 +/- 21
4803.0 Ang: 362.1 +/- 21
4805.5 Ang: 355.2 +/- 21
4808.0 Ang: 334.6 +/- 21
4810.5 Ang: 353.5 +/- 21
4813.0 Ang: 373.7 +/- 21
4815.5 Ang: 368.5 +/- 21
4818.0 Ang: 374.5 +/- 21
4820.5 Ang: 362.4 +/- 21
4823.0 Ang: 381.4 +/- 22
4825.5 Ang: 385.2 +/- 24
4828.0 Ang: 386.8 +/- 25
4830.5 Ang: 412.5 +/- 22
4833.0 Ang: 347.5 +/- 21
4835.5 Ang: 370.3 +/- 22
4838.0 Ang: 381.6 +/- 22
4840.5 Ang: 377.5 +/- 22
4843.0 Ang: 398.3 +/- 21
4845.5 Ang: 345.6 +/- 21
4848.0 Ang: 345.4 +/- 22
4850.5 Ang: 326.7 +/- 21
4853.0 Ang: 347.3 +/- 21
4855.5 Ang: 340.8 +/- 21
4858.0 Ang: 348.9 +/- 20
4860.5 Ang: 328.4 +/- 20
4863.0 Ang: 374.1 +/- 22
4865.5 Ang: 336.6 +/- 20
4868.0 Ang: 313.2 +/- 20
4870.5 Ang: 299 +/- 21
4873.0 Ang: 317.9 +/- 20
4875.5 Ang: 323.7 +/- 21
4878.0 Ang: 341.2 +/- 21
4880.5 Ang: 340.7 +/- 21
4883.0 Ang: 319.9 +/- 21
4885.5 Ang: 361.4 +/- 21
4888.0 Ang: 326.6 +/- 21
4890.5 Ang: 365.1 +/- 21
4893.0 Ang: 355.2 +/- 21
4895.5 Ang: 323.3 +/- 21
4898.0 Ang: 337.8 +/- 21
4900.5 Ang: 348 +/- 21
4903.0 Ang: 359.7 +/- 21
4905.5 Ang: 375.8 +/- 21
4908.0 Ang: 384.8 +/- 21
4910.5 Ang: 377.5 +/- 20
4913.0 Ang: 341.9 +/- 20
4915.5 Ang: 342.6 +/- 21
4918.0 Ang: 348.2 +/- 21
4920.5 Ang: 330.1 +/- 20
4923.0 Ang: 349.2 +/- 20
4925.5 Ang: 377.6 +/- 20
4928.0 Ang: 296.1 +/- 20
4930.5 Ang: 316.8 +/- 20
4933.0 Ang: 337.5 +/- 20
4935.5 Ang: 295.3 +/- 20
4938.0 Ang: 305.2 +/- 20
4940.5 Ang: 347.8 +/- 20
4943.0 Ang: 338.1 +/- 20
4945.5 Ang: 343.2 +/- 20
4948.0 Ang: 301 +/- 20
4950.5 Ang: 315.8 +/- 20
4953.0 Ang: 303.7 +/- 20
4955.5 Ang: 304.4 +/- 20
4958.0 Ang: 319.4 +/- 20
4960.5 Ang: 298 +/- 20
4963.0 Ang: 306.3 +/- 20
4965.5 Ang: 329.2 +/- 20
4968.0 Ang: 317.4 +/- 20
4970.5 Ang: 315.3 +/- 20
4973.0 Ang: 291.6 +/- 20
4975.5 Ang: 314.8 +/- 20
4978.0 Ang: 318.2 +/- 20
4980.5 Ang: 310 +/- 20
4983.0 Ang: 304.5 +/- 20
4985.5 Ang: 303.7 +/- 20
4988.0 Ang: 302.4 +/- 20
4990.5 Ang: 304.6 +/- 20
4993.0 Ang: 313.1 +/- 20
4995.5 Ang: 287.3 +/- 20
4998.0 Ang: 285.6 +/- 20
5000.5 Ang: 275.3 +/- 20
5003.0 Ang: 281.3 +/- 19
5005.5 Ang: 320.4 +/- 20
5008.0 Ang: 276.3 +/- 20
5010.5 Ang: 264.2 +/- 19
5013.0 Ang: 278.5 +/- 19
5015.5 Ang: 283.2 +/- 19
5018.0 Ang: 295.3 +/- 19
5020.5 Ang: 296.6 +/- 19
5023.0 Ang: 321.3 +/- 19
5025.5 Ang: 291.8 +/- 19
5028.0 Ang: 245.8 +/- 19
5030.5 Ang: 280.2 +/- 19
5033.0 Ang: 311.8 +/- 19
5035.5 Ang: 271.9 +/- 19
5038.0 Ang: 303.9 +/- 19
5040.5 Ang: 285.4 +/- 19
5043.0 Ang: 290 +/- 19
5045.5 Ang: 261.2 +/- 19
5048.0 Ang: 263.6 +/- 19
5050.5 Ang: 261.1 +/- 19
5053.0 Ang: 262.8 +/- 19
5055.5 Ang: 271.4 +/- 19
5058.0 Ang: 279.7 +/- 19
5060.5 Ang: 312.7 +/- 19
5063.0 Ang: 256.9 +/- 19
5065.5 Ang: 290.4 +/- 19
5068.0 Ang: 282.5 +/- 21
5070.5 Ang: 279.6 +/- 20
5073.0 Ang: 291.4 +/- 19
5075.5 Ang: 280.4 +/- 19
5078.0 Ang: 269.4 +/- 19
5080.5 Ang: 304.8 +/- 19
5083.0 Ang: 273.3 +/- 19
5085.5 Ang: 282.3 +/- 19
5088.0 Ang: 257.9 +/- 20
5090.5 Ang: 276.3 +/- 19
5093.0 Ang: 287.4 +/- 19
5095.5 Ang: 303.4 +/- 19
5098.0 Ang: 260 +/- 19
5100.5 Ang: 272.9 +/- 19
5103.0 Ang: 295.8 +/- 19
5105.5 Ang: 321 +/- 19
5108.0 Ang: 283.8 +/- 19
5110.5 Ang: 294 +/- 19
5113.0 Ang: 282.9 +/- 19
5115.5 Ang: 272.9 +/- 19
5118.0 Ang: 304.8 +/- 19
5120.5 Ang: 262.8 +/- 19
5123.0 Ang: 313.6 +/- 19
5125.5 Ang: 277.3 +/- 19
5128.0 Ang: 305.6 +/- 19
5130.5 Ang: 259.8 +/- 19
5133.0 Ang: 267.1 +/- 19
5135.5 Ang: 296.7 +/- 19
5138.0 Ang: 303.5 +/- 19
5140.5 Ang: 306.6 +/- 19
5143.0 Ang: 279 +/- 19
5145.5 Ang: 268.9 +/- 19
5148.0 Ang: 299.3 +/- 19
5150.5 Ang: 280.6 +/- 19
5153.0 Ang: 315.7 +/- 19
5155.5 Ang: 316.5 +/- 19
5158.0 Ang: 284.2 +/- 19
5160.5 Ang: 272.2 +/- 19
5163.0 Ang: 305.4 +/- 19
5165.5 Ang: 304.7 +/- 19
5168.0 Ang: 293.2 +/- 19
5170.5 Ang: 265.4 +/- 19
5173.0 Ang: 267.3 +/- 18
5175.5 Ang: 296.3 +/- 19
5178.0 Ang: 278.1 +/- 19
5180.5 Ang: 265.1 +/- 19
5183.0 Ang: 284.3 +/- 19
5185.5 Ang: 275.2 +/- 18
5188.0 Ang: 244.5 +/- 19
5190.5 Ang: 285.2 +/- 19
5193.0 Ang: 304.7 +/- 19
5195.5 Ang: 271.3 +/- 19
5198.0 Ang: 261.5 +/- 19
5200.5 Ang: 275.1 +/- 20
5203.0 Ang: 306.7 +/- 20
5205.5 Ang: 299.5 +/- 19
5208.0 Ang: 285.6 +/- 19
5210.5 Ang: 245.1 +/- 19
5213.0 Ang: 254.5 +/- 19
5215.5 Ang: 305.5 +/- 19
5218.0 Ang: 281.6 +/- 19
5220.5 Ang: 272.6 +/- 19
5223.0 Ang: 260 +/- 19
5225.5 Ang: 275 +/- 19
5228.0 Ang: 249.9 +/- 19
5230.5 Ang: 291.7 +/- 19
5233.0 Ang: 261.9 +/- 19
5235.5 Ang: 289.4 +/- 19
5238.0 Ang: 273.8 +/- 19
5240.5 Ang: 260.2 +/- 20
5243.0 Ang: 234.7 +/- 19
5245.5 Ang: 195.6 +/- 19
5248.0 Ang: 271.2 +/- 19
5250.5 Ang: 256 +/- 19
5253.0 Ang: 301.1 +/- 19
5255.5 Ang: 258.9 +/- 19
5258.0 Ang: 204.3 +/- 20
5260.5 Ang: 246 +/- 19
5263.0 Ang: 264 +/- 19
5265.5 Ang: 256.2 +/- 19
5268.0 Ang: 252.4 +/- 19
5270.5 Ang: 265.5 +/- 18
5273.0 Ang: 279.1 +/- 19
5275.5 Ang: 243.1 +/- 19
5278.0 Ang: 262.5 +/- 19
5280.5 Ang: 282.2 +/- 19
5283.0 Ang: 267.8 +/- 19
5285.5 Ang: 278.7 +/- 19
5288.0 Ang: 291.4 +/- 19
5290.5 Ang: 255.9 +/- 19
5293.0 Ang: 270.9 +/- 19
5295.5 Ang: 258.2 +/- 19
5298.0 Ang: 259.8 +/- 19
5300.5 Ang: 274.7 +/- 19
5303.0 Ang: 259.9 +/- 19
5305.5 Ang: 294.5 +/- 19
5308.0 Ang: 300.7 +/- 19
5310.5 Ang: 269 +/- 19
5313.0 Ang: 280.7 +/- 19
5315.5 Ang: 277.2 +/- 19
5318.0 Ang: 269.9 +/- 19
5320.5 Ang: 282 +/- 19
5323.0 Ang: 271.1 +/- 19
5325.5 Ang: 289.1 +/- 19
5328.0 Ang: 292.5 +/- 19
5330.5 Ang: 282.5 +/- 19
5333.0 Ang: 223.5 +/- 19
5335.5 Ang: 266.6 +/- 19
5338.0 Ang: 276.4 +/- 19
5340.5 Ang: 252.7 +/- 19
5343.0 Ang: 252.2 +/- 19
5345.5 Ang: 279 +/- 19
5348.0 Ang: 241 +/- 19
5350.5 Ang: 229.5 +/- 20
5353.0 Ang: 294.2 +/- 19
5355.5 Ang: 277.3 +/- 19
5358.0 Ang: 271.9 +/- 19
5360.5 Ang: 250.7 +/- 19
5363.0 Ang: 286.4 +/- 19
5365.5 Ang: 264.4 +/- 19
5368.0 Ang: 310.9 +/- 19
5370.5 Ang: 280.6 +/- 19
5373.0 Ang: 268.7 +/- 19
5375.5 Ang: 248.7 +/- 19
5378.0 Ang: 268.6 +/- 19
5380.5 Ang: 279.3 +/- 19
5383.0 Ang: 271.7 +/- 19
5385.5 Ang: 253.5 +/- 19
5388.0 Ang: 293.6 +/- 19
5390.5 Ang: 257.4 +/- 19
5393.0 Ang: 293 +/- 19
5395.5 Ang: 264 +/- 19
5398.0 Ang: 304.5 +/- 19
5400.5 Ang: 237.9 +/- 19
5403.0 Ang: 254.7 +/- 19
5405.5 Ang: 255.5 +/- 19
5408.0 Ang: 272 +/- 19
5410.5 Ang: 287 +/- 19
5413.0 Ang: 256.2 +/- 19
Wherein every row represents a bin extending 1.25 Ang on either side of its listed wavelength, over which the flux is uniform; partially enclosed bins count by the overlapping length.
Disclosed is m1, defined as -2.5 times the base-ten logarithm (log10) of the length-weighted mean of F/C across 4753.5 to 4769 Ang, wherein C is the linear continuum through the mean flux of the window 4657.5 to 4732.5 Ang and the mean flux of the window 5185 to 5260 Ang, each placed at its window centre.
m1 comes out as 0.063 mag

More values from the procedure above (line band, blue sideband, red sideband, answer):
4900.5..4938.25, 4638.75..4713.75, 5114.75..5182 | 0.04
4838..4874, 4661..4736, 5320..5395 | 0.09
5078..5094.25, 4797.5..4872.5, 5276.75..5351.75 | 0.12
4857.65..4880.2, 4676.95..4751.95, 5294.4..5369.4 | 0.10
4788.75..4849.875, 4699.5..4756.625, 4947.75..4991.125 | -0.03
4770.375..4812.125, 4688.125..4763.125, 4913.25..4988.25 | 0.03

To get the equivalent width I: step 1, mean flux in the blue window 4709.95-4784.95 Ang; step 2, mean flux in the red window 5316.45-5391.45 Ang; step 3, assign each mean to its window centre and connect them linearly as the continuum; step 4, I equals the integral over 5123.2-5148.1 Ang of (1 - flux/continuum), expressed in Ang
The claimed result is 1.6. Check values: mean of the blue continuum 374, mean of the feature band 287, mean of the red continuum 270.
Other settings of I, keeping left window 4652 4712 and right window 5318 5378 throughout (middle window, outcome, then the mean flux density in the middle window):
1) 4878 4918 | 2.1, 350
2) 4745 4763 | 1.5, 369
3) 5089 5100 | 1.5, 281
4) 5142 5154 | 1.0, 288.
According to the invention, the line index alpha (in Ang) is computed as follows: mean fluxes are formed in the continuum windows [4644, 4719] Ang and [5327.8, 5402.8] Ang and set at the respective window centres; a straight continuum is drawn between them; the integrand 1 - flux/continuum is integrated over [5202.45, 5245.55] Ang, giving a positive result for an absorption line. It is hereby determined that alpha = 4.2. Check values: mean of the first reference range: 420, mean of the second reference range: 269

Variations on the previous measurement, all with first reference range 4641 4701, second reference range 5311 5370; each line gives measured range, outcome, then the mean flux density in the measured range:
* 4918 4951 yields 3.7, 328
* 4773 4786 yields 1.9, 347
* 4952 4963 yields 1.7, 306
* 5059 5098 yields 6.1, 282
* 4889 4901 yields 1.1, 345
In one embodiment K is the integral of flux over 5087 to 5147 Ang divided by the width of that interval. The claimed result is 286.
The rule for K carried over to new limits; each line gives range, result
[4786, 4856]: 364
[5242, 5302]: 260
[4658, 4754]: 401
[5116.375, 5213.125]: 284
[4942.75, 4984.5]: 313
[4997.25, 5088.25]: 282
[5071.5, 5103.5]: 281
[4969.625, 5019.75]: 296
